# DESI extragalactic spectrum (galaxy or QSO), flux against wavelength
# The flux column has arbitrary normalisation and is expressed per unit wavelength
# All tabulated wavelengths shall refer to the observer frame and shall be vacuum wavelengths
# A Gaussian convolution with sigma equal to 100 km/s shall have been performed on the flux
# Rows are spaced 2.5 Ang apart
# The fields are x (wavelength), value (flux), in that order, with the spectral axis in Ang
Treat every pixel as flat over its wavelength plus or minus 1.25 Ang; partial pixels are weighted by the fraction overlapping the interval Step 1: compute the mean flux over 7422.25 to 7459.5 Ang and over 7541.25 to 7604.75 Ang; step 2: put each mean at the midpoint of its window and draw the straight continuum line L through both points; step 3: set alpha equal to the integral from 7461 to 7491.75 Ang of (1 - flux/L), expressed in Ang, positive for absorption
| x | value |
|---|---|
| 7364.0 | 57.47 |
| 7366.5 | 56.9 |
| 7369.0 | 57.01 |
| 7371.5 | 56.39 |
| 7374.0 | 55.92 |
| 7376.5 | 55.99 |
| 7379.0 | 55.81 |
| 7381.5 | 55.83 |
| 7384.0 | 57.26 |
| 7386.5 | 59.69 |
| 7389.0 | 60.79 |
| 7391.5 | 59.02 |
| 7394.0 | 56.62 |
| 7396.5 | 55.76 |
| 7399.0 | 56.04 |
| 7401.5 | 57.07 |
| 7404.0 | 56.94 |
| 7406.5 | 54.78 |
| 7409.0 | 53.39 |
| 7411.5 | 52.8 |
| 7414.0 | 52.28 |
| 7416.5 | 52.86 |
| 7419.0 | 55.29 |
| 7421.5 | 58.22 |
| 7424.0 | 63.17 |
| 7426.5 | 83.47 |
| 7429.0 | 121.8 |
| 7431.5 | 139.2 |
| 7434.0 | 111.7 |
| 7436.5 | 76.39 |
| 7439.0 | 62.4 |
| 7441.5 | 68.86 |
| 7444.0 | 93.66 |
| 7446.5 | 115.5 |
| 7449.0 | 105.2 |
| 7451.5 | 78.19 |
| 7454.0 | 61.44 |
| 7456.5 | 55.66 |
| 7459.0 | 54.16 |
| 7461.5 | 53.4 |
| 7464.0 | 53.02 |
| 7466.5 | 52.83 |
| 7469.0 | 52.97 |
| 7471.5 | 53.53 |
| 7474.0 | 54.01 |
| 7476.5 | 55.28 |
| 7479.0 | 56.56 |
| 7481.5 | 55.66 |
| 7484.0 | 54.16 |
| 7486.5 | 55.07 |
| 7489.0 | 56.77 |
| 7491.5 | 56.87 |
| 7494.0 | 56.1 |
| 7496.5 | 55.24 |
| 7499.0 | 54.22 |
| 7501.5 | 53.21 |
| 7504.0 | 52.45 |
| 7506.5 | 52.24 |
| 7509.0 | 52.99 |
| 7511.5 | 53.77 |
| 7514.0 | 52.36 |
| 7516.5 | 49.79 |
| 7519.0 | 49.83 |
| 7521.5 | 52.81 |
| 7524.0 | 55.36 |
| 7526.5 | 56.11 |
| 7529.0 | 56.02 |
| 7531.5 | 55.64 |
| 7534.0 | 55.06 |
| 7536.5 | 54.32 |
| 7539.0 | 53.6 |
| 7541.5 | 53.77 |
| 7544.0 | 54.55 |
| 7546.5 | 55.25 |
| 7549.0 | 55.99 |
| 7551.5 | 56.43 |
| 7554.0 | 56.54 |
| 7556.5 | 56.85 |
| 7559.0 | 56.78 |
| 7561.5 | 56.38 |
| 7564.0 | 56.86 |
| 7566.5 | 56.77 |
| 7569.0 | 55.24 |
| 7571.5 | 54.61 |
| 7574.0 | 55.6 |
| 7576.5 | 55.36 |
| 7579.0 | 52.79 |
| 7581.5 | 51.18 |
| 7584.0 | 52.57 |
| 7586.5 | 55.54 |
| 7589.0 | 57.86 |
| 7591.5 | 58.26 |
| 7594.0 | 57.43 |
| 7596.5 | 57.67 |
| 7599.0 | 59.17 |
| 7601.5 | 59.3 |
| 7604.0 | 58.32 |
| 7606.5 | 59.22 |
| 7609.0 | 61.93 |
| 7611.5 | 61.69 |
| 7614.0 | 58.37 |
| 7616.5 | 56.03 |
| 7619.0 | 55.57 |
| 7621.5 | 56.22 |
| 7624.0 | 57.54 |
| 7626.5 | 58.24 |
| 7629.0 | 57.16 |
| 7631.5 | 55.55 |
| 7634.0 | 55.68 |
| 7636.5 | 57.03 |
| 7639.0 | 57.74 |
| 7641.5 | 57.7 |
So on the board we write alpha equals 9.26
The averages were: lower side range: 86.3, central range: 54.6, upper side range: 56.1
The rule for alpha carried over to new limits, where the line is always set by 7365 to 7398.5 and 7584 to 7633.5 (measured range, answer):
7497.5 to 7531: 2.5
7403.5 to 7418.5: 0.9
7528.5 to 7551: 1.0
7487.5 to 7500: 0.3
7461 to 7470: 0.7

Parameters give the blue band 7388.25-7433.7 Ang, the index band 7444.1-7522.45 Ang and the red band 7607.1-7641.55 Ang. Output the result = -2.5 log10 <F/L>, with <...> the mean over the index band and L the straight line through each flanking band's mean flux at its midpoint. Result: 0.09 mag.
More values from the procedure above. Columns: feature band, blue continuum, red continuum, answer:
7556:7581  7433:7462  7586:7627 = 0.14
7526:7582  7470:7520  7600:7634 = 0.01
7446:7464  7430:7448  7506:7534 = 0.23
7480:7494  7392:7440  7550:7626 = 0.15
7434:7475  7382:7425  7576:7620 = -0.22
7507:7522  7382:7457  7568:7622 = 0.22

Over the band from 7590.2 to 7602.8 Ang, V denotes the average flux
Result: 58.4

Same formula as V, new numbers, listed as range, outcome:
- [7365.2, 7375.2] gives 56.6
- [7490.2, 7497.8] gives 56.1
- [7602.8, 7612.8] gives 60.3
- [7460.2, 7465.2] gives 53.2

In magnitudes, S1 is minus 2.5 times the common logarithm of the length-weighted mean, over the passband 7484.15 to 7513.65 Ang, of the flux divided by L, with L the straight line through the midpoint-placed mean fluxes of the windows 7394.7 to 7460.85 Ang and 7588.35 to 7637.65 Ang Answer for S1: 0.23 mag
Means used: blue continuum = 72.6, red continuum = 57.9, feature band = 54.4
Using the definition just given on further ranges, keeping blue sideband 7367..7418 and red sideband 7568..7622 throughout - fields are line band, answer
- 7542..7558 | 0.016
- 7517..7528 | 0.064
